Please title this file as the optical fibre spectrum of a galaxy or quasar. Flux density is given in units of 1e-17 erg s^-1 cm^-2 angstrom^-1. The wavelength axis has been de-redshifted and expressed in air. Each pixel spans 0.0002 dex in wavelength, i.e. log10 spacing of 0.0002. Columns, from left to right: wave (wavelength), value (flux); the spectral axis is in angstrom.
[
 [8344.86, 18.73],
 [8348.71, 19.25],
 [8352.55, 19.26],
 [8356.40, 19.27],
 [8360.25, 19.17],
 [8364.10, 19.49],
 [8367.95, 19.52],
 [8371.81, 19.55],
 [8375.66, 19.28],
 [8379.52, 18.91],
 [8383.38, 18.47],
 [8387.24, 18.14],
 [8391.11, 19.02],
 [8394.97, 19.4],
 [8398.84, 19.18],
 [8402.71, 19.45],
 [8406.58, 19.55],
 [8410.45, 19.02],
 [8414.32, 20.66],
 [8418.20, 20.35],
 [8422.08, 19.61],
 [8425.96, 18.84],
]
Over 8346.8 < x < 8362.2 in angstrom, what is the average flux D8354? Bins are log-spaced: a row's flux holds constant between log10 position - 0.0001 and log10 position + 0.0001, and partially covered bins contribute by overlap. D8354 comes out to 19.2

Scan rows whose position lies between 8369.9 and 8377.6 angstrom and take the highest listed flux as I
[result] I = 19.55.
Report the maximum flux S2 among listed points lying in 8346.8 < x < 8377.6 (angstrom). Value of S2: 19.55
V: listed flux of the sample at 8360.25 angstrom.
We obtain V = 19.17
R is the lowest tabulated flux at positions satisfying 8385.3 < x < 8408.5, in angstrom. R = 18.14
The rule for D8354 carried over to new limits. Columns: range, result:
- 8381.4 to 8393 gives 18.5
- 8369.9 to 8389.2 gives 18.9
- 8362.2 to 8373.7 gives 19.5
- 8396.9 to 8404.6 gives 19.3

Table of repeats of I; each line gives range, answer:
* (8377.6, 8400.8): 19.4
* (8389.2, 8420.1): 20.66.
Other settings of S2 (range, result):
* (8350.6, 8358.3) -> 19.27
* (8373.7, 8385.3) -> 19.28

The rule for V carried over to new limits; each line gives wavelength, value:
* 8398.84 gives 19.18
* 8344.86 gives 18.73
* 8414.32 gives 20.66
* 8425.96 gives 18.84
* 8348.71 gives 19.25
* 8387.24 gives 18.14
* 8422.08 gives 19.61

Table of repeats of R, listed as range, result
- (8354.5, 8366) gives 19.17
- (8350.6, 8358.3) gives 19.26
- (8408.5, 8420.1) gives 19.02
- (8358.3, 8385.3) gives 18.47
